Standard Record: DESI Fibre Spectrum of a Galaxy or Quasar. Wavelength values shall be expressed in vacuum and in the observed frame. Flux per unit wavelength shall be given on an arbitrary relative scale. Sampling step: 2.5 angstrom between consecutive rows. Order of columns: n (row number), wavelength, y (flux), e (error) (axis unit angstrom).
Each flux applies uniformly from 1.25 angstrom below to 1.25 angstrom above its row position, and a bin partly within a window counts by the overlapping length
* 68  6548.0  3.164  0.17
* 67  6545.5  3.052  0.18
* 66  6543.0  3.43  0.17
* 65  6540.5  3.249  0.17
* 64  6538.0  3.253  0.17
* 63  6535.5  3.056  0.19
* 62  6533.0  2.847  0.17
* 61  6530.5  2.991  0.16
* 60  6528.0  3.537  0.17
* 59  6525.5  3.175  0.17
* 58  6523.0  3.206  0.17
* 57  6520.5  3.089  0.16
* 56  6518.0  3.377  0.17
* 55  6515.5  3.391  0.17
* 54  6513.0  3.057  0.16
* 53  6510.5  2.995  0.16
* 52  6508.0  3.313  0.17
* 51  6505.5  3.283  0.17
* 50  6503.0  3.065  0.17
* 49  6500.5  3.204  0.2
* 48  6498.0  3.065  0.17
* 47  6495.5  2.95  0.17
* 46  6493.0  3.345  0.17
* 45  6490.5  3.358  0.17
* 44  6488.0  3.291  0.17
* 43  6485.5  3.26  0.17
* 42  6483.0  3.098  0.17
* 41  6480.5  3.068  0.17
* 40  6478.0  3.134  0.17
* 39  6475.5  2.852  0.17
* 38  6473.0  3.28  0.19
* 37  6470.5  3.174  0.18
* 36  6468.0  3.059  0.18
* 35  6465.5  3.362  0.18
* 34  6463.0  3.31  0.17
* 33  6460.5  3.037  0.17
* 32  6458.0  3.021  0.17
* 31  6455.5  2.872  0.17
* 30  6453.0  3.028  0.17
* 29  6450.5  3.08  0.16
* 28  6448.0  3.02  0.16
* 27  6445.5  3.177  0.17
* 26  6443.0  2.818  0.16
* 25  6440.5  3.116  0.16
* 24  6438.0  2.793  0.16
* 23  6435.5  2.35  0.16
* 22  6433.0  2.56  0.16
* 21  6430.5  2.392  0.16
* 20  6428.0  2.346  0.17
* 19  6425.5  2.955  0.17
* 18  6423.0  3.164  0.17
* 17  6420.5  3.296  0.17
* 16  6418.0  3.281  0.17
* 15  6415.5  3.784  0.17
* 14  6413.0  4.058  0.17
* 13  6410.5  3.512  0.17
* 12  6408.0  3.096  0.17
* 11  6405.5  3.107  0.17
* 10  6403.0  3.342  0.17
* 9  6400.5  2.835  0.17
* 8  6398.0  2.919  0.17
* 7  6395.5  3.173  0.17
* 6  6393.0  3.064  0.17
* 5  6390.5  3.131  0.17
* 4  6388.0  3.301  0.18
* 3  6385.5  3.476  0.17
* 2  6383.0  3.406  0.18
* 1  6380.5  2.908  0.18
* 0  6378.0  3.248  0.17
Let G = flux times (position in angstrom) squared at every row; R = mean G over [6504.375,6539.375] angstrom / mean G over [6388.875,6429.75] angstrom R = 1.0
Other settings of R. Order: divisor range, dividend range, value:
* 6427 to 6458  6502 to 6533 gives 1.16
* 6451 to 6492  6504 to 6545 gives 1.04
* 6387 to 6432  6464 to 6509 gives 1.03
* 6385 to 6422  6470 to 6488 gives 0.98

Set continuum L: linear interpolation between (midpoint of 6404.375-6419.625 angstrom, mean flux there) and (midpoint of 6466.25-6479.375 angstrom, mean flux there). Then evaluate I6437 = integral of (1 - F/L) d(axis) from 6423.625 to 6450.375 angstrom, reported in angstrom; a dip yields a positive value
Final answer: 4.4 angstrom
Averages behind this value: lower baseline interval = 3.47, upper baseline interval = 3.11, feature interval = 2.78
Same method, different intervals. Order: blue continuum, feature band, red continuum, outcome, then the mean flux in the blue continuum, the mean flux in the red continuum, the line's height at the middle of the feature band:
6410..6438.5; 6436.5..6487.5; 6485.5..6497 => 1.14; 3.04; 3.23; 3.15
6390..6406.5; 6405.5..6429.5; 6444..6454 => -1.43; 3.08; 3.07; 3.08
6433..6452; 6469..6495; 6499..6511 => -0.89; 2.89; 3.18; 3.07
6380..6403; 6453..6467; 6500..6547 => 0.27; 3.15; 3.19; 3.17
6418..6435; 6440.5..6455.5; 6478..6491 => -0.36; 2.8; 3.2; 2.95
